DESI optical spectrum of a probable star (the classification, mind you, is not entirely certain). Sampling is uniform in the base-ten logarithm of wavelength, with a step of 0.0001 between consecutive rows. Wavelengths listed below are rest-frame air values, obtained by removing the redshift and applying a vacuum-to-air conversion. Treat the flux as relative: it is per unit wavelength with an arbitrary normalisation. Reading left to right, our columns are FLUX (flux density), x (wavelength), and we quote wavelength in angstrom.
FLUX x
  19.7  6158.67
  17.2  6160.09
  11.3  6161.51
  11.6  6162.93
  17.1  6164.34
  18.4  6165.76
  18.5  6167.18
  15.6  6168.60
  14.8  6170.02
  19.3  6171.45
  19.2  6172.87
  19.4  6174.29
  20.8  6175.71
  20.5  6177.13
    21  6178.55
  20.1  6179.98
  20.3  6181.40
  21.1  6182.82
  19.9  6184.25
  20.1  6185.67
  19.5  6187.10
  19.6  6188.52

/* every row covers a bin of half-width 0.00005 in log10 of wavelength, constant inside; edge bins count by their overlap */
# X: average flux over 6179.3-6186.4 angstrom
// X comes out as 20.3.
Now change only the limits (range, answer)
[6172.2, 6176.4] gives 19.8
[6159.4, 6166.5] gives 15.1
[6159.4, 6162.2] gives 14.2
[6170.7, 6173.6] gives 19.2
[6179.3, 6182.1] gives 20.2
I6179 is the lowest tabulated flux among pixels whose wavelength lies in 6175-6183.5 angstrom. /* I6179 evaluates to 20.1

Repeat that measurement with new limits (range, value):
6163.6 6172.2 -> 14.8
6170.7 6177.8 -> 19.2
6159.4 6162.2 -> 11.3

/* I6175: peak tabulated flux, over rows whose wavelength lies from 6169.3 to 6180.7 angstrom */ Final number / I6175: 21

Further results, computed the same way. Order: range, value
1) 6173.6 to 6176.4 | 20.8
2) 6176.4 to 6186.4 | 21.1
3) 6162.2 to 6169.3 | 18.5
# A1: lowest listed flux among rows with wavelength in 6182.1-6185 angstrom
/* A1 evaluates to 19.9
